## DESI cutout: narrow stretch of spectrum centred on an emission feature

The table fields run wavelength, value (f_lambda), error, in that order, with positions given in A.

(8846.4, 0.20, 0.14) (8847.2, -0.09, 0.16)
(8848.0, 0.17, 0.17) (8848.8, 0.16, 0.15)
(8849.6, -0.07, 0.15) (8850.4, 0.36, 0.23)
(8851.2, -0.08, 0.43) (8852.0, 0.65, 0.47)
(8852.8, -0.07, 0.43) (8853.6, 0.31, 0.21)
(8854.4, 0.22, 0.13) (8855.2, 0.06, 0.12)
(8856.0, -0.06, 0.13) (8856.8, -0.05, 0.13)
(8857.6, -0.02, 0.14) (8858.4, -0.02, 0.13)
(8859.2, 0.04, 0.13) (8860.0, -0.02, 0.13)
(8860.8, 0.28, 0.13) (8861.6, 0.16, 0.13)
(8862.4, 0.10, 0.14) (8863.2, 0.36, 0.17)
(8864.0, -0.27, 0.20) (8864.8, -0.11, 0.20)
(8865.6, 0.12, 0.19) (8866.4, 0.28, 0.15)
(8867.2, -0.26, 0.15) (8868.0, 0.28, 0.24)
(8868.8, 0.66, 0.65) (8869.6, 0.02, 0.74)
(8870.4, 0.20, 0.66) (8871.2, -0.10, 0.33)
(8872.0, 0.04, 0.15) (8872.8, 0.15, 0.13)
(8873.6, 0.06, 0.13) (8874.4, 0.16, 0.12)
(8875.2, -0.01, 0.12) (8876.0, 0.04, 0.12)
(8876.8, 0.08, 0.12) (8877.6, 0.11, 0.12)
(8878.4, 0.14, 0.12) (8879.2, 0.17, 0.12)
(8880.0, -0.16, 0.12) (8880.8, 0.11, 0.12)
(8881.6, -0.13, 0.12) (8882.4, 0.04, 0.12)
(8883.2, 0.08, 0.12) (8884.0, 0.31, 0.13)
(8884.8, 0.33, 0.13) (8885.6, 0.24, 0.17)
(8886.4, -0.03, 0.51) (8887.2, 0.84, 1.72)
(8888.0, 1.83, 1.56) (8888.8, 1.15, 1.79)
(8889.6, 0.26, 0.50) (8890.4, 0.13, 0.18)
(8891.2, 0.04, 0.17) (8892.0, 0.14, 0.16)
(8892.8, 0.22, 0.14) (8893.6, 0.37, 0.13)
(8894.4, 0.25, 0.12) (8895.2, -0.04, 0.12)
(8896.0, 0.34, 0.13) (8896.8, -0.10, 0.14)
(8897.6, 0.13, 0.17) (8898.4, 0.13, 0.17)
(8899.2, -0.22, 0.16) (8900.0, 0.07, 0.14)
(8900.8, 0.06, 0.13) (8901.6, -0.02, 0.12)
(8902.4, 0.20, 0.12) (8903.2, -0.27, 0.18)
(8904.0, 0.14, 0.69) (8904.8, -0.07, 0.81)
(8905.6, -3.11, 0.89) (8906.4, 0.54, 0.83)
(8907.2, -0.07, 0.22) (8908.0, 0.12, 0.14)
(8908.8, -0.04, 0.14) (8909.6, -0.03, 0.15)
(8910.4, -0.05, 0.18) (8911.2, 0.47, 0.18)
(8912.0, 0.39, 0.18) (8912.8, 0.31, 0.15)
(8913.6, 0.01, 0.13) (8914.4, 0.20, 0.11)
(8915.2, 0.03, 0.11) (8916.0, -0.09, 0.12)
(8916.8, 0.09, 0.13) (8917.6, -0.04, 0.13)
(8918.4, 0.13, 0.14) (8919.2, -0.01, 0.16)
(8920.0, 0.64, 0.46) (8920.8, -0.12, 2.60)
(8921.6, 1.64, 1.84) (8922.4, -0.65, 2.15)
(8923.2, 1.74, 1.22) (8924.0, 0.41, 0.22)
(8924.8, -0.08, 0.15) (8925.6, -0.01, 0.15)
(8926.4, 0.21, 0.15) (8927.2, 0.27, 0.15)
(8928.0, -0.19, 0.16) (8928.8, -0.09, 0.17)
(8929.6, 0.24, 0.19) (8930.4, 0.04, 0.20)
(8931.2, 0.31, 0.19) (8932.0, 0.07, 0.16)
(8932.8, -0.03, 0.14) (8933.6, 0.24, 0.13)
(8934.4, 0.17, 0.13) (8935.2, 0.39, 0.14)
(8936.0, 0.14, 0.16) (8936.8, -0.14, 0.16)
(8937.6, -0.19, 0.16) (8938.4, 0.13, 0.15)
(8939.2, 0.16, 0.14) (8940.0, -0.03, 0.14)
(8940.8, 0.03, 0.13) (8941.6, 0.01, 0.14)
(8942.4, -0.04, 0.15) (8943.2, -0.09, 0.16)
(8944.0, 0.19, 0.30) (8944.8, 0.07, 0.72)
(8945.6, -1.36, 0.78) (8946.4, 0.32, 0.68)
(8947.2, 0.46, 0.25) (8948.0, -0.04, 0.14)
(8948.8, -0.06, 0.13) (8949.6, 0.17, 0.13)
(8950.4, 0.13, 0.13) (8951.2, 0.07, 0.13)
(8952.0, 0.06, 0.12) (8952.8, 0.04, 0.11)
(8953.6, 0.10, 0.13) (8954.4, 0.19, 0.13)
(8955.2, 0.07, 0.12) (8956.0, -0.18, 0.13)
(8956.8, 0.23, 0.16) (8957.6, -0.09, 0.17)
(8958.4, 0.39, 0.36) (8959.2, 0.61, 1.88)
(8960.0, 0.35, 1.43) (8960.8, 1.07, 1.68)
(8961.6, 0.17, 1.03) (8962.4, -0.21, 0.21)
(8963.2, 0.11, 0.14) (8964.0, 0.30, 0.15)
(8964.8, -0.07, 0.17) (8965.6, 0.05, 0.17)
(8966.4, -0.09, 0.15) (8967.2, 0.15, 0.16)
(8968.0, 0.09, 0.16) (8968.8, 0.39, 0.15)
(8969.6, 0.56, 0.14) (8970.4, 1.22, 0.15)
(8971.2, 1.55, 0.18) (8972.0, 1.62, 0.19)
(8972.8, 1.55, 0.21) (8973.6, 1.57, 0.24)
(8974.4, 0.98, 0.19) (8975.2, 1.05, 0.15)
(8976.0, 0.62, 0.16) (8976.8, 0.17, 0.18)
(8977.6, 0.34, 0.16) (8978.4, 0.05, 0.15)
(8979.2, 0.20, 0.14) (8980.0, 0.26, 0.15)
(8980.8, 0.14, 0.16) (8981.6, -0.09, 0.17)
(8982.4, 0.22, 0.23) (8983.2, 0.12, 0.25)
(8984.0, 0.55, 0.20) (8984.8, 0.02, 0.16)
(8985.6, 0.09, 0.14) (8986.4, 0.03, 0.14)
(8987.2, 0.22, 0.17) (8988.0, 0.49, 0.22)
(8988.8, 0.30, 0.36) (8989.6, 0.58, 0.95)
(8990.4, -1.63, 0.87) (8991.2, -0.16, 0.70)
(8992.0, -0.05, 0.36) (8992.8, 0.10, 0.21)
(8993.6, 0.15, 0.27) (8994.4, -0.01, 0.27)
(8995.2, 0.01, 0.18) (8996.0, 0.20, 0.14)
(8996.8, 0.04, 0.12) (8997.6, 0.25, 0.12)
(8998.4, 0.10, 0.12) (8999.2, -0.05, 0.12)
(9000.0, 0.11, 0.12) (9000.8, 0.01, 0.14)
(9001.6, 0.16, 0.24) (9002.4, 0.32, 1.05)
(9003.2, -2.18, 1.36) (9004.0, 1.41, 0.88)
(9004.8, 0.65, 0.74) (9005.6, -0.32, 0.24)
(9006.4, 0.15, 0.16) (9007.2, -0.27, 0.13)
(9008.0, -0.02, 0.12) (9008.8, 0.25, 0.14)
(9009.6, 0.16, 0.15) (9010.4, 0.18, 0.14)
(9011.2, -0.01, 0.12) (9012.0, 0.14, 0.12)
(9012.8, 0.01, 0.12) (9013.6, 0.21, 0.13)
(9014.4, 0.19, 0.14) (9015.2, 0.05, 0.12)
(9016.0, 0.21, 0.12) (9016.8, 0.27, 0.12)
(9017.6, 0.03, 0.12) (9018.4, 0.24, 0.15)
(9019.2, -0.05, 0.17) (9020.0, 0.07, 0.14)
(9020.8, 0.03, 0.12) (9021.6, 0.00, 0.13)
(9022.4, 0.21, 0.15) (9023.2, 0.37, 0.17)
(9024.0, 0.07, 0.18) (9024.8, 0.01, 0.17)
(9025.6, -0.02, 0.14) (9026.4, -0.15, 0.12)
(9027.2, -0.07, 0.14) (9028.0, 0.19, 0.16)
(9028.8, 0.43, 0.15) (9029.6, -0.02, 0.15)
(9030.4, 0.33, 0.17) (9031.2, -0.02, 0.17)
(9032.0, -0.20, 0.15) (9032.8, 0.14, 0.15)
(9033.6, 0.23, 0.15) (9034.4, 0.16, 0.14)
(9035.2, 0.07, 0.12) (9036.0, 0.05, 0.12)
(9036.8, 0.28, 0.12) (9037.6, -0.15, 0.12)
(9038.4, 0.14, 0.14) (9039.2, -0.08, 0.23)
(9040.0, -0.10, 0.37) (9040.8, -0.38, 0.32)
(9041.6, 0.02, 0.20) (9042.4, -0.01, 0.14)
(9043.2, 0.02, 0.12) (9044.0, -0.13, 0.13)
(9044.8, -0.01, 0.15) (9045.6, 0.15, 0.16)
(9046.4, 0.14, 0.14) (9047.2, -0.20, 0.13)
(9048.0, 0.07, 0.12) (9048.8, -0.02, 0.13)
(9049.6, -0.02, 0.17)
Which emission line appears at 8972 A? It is H-beta 4861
